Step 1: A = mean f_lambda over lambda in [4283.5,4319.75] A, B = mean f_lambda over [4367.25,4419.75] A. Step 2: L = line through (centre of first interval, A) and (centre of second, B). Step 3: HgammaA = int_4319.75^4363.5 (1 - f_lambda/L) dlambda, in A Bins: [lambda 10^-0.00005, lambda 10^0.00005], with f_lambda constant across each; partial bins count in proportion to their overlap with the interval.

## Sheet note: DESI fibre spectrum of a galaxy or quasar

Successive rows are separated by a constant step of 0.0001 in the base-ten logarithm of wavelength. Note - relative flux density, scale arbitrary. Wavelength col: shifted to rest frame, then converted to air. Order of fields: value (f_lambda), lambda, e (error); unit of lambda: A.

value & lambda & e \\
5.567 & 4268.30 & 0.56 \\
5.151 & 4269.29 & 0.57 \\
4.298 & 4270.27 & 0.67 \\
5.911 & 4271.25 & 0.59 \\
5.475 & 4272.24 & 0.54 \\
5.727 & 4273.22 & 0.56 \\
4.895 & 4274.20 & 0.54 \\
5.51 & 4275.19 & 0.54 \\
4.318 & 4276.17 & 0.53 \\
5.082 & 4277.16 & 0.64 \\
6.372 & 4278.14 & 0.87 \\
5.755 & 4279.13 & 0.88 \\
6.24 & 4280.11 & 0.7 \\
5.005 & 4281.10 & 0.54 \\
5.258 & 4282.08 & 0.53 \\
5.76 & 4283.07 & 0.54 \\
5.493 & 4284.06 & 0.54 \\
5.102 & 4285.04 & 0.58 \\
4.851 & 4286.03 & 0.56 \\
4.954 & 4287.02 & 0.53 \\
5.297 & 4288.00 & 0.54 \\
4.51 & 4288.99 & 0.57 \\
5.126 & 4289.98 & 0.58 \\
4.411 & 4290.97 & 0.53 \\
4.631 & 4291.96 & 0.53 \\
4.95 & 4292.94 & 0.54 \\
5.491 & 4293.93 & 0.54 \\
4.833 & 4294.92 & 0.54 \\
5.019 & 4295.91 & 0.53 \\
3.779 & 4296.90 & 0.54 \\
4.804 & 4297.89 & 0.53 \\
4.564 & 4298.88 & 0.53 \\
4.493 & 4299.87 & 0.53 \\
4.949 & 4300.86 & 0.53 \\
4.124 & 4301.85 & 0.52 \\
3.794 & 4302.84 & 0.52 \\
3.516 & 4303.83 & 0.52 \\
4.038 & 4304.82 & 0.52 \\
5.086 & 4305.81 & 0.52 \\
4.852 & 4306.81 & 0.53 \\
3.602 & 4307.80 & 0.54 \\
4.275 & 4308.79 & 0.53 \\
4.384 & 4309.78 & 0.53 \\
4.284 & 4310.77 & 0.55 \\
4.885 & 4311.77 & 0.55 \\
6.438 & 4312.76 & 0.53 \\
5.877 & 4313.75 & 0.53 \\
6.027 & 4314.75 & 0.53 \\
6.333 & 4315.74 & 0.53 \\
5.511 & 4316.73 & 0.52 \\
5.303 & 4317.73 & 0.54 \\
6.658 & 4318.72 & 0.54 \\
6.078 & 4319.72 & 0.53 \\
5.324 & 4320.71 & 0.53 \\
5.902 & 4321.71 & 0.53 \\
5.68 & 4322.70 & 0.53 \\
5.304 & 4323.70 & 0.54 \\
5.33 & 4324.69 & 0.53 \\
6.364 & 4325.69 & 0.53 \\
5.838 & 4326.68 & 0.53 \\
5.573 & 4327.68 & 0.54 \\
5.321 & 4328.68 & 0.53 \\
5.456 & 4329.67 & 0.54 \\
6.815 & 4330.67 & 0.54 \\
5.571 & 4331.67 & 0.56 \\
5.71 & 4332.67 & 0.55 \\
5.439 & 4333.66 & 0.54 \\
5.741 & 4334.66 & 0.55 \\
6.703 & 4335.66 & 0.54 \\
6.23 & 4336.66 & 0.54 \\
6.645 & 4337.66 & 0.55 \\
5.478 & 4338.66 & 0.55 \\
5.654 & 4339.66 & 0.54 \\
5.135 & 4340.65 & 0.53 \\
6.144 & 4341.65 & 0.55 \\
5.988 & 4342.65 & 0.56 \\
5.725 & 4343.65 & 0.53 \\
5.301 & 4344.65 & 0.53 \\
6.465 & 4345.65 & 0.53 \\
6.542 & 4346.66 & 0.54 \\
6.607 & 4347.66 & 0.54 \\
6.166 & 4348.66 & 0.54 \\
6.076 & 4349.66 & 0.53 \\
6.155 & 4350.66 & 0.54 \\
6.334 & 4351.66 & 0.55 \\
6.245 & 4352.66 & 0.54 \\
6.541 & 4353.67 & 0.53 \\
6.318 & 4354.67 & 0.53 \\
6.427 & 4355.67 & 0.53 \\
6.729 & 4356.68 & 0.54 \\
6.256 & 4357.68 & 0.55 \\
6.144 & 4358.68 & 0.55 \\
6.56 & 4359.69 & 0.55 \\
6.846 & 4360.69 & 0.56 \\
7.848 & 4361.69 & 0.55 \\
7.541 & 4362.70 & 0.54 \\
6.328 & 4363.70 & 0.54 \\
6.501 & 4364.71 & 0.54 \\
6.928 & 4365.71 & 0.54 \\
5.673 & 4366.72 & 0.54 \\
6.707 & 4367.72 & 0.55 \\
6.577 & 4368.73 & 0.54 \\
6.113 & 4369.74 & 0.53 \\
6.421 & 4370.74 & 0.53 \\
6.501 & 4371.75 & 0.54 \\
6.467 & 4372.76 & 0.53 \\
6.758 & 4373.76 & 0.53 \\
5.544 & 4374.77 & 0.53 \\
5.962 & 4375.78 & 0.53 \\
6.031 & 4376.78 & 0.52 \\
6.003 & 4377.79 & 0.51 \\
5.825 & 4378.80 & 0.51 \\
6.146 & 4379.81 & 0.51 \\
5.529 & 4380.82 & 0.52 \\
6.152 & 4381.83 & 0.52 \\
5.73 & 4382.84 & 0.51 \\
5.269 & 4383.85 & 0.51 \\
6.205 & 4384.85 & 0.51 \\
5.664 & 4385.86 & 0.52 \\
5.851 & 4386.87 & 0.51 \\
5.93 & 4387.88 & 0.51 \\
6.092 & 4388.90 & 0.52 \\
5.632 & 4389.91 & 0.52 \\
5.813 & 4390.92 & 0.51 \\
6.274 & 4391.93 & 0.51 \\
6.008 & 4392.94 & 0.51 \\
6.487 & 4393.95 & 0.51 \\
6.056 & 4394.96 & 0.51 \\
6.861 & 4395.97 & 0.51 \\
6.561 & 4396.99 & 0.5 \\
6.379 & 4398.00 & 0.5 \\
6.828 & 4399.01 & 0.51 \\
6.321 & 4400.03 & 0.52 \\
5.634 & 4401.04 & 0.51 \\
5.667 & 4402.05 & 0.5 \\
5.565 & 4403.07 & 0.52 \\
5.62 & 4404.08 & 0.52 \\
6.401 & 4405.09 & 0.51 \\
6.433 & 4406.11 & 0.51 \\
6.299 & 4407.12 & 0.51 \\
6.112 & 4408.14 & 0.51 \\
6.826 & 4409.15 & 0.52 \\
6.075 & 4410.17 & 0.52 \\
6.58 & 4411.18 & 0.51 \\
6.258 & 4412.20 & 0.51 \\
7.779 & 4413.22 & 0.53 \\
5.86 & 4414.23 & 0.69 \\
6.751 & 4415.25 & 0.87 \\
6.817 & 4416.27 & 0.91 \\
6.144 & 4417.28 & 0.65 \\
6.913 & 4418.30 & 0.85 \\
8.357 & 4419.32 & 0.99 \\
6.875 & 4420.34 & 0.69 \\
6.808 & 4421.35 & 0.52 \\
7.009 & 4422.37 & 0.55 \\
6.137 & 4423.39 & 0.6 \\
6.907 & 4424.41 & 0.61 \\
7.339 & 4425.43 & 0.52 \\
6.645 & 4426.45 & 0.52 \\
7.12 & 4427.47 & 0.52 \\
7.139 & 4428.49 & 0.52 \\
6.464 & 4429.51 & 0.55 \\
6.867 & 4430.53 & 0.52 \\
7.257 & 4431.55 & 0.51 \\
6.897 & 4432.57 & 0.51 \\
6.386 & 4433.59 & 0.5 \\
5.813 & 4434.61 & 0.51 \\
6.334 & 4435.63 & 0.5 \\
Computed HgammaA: -4.79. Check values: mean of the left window 4.91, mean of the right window 6.24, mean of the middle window 6.1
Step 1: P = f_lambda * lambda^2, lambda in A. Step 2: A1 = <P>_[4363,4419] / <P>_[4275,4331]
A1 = 1.3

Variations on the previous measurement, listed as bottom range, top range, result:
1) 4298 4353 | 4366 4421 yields 1.17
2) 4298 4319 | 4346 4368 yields 1.36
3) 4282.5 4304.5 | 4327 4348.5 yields 1.27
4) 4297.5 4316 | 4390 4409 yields 1.36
